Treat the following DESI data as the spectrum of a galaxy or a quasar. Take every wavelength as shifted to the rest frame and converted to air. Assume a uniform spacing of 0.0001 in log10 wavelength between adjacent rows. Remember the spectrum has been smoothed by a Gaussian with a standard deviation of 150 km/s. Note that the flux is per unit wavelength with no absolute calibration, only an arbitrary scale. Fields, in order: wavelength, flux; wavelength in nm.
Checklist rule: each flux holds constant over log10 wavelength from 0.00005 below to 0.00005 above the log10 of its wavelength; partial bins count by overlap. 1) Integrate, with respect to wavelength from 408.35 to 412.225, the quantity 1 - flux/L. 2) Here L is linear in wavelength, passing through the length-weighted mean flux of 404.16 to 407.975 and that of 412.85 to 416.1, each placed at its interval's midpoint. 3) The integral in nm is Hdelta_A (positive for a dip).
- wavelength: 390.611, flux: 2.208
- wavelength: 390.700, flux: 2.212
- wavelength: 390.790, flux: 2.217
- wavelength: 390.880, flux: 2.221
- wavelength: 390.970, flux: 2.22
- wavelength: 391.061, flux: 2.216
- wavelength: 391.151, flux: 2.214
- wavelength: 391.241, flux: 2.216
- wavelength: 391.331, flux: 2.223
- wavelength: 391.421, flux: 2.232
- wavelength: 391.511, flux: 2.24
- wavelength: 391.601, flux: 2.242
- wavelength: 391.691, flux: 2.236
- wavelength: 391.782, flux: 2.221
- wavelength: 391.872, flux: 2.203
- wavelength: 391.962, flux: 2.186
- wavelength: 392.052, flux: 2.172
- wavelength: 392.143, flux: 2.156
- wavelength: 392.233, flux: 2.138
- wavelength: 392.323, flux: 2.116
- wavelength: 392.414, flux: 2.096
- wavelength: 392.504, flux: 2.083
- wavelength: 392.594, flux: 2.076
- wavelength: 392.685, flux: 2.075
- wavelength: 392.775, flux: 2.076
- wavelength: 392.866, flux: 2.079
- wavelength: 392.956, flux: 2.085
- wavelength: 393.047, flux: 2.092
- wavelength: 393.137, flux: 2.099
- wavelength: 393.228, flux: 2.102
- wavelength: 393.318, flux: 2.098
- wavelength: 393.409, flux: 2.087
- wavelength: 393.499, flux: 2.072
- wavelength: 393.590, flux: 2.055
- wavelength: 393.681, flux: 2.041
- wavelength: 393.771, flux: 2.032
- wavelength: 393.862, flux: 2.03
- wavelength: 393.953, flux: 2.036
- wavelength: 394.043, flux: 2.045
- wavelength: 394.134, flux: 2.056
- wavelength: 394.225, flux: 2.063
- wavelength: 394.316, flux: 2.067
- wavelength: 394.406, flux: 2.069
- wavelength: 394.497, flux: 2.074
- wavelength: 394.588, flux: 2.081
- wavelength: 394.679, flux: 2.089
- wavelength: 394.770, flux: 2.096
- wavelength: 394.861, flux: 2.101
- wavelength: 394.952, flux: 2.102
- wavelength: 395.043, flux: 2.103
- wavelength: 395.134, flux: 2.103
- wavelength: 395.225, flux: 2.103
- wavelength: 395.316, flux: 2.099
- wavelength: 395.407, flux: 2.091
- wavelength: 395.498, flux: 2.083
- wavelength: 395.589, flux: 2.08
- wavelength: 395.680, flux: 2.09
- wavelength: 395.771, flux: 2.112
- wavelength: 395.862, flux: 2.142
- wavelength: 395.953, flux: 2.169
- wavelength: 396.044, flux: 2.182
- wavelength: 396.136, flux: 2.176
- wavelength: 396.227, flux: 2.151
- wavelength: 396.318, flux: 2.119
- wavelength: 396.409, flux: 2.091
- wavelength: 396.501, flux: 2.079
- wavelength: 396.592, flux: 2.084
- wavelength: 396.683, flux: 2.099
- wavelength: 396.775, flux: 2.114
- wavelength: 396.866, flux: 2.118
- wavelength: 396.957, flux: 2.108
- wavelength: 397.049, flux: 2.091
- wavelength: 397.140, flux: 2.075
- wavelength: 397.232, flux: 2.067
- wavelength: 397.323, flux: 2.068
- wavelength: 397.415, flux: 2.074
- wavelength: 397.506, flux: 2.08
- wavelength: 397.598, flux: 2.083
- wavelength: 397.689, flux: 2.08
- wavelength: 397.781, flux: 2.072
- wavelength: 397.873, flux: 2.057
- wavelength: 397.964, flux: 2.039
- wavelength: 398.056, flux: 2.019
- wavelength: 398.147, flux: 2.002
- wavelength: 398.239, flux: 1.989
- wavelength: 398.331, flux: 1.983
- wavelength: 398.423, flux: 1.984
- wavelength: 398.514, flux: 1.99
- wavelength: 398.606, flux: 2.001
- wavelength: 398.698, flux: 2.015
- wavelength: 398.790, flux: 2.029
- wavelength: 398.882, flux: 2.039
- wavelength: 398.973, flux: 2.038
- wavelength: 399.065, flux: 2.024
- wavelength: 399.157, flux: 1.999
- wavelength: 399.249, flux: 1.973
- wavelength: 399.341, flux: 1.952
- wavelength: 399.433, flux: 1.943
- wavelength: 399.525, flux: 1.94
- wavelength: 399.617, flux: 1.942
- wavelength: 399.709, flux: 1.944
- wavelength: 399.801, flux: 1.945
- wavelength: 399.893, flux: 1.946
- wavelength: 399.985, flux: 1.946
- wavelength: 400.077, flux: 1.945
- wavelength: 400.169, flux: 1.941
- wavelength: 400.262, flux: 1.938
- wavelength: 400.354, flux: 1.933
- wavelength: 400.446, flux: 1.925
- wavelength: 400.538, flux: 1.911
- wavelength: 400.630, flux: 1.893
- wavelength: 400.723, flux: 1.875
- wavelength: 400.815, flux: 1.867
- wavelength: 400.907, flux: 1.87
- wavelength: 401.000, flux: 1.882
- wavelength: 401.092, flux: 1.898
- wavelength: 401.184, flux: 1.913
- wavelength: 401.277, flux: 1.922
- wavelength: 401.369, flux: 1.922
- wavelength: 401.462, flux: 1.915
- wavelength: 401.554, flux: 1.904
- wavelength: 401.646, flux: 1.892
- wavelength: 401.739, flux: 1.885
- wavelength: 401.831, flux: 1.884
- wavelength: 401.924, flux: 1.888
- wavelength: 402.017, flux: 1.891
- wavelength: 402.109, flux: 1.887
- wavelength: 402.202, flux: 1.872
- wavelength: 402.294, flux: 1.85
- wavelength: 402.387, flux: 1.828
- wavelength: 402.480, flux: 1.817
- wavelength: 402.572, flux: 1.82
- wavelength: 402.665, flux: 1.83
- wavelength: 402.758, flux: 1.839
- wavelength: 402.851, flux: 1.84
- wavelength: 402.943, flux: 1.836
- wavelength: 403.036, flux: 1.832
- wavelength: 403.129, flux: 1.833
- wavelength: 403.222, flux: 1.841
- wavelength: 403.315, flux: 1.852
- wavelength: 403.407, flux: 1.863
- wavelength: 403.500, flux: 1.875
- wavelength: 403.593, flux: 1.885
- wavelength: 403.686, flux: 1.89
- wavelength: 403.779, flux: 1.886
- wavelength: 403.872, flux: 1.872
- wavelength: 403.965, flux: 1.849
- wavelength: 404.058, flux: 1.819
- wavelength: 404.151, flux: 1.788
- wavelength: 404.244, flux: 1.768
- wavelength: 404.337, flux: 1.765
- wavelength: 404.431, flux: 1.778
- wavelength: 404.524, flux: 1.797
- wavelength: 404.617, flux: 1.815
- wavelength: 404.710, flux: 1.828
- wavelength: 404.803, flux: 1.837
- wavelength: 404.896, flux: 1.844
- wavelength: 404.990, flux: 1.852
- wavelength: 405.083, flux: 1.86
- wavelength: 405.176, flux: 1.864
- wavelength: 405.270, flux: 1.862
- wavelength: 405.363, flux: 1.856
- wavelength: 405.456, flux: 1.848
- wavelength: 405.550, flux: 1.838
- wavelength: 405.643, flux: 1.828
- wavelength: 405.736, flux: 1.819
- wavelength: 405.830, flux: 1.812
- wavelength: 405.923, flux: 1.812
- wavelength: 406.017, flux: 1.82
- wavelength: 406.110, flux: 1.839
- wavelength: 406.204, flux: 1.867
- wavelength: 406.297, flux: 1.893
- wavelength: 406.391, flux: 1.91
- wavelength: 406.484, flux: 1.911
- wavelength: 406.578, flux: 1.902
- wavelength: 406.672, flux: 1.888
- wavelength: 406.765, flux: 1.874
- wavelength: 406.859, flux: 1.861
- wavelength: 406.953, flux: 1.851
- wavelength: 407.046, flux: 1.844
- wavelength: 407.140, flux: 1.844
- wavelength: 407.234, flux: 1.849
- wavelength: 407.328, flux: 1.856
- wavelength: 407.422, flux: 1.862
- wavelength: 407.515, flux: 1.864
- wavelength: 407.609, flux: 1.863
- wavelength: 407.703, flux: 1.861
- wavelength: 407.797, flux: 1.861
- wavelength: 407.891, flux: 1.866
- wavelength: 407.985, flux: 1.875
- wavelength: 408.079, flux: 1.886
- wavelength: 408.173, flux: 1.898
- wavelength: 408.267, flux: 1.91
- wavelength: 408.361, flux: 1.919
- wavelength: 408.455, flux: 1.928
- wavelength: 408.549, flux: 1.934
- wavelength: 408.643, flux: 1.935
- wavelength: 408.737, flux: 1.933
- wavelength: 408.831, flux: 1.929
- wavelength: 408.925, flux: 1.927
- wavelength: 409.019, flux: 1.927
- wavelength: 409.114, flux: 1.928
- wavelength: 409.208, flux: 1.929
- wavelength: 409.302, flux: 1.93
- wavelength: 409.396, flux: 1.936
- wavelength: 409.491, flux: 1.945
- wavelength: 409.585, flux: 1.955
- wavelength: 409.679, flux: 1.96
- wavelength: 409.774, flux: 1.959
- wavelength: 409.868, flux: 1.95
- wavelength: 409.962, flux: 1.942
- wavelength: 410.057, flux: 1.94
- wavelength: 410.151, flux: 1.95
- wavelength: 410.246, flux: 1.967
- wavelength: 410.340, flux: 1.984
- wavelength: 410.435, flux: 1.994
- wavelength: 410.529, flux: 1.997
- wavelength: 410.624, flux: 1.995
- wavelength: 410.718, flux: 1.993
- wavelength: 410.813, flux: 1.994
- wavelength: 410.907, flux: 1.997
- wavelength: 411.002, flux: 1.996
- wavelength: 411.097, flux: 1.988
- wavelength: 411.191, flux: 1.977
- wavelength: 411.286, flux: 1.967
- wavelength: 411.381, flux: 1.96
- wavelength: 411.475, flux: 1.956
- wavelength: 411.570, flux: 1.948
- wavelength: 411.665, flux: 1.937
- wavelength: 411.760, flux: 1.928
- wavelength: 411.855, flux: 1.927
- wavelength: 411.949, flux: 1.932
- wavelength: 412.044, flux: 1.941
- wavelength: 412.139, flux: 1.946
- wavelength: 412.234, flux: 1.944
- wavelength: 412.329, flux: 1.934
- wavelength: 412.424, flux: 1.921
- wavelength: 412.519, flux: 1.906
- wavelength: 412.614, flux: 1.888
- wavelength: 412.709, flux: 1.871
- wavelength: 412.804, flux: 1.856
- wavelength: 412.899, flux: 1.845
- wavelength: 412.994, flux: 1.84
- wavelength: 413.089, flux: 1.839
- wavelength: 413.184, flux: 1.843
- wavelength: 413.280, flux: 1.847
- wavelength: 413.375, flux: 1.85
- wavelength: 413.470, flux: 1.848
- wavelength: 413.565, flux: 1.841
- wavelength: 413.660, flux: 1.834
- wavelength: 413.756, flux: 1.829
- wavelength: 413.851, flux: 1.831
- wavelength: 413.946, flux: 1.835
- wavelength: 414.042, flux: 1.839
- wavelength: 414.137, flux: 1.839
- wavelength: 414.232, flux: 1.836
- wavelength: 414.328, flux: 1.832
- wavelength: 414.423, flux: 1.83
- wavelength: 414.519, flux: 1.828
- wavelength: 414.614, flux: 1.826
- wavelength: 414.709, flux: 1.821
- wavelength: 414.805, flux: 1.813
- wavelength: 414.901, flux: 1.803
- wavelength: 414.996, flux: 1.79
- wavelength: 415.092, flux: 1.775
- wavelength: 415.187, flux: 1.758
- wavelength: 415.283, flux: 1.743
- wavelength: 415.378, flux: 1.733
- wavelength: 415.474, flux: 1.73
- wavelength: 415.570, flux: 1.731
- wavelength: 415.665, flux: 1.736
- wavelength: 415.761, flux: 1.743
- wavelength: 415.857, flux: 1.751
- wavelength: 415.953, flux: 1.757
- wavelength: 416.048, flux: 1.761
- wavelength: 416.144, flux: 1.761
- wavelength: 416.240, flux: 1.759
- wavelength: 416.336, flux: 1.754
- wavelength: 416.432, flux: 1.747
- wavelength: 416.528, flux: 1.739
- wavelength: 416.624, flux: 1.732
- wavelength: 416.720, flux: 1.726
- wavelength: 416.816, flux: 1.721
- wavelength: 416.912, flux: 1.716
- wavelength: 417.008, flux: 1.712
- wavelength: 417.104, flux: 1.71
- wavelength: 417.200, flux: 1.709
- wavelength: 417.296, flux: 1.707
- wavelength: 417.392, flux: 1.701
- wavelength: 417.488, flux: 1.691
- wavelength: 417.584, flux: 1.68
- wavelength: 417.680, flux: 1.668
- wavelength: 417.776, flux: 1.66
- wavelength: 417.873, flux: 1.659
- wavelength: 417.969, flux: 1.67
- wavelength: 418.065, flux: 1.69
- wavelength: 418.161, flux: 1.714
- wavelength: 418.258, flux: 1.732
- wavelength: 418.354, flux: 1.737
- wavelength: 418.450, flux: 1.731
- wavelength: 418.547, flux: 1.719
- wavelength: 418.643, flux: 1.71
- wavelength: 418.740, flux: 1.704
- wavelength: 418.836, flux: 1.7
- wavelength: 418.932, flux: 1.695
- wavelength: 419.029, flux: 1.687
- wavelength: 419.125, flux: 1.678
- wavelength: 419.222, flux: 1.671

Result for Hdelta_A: -0.272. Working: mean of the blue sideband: 1.85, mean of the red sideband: 1.8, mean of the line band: 1.95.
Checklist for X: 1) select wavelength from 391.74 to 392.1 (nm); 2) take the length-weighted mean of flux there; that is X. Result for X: 2.2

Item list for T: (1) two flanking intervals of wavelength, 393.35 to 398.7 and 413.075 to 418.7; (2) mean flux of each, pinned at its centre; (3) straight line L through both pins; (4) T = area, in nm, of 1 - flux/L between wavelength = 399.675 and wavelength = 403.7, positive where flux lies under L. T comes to 0.20 nm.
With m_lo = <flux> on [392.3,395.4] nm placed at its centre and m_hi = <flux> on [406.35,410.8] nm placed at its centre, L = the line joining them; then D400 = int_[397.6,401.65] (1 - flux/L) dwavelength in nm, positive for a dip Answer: 0.11 nm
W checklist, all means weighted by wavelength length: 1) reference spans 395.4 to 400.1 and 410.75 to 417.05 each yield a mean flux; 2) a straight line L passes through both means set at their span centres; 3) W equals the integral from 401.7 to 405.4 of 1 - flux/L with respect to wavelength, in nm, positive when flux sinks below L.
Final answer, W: 0.24 nm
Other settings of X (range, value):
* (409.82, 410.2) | 1.95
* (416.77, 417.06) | 1.72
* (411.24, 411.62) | 1.96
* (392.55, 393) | 2.08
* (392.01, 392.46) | 2.13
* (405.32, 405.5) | 1.86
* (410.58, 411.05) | 2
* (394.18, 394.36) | 2.06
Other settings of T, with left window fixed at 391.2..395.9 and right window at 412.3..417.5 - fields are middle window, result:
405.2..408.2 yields 0.086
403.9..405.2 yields 0.085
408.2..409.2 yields -0.022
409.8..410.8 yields -0.059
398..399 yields 0.014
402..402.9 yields 0.060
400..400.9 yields 0.042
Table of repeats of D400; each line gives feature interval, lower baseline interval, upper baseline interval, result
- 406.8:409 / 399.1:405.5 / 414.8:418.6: -0.08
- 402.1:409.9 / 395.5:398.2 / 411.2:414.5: 0.41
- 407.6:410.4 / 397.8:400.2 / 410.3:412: 0.07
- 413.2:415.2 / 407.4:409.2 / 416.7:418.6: -0.06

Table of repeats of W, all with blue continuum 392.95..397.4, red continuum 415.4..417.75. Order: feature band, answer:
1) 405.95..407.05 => 0.015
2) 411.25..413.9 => -0.145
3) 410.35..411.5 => -0.103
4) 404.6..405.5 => 0.035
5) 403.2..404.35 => 0.059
